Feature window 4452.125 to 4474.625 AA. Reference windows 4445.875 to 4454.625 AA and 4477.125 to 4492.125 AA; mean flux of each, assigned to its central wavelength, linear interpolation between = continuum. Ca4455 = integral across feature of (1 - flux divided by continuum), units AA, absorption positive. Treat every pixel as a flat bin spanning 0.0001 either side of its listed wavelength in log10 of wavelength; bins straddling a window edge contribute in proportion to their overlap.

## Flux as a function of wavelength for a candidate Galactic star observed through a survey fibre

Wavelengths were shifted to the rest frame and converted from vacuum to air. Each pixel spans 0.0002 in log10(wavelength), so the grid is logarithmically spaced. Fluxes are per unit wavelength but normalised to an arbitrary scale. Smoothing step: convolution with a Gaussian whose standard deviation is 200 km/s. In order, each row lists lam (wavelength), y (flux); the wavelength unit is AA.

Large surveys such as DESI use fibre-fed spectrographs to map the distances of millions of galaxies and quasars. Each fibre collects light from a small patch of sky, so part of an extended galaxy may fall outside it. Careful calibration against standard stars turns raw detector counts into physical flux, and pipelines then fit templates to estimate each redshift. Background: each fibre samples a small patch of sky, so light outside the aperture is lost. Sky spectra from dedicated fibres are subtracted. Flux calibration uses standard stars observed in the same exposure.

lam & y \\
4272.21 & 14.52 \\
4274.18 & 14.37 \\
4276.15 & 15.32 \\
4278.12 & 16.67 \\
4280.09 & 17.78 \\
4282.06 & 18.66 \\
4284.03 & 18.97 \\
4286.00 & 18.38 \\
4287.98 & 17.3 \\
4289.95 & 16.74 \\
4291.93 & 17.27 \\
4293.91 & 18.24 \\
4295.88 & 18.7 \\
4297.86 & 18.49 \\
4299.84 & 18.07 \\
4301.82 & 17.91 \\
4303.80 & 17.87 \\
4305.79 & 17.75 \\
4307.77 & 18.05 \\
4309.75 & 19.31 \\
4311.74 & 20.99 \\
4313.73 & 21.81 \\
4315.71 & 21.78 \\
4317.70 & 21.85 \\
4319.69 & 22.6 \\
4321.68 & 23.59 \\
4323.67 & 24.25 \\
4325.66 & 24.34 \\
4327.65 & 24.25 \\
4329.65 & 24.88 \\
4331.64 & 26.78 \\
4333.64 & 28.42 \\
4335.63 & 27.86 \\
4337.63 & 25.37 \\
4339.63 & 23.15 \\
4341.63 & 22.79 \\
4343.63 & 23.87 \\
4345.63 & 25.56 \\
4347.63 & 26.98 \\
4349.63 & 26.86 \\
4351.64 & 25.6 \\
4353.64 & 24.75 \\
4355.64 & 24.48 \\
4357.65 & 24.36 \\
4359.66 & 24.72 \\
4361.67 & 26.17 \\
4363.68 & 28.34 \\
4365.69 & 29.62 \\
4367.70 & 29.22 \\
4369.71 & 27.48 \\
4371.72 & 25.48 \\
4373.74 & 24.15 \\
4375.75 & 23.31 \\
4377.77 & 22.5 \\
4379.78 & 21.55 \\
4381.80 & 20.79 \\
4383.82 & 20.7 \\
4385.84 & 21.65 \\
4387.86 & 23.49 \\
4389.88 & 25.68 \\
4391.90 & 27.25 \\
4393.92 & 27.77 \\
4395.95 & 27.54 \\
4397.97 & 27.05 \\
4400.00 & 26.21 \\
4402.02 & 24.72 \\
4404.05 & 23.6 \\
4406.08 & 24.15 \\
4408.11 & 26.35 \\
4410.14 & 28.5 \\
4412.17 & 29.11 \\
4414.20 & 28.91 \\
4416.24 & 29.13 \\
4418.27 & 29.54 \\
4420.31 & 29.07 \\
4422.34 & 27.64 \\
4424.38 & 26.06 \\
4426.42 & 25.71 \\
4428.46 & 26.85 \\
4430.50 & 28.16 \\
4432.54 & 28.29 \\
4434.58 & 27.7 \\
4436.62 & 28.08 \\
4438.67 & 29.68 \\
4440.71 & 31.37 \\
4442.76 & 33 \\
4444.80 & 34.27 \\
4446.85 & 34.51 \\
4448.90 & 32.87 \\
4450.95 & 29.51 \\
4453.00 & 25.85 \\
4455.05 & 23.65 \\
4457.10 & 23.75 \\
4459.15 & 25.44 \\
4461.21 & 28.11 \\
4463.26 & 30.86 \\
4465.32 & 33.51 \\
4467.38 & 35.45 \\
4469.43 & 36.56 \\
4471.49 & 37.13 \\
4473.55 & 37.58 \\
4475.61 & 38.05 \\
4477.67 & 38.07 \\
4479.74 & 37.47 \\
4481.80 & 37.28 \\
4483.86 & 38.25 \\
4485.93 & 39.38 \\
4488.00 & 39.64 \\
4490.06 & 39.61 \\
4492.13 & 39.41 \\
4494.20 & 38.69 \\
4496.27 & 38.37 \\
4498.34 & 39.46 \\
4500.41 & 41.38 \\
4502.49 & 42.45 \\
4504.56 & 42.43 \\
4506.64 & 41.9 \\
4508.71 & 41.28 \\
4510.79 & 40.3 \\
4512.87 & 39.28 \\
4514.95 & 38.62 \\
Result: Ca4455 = 1.9 AA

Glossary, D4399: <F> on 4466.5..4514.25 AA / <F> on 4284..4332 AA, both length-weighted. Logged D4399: 1.9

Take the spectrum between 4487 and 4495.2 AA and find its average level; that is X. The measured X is 39.4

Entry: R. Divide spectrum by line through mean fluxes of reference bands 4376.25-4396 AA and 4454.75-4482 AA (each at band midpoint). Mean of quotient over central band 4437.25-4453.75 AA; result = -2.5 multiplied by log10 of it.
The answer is -0.03 mag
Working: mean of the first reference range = 23.7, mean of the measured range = 31.4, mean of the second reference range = 33.2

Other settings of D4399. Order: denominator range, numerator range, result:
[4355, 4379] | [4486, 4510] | 1.57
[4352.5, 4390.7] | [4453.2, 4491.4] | 1.39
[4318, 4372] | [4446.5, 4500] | 1.35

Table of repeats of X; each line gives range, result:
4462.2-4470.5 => 34.1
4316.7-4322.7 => 22.7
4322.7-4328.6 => 24.3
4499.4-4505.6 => 42.1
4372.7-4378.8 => 23.3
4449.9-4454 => 27.7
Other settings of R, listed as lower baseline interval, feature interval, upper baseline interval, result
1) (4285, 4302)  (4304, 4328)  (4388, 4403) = -0.09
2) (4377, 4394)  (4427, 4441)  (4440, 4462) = -0.02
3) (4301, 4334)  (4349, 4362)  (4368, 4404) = -0.08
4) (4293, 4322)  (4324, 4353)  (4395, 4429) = -0.16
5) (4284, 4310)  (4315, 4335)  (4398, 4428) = -0.20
